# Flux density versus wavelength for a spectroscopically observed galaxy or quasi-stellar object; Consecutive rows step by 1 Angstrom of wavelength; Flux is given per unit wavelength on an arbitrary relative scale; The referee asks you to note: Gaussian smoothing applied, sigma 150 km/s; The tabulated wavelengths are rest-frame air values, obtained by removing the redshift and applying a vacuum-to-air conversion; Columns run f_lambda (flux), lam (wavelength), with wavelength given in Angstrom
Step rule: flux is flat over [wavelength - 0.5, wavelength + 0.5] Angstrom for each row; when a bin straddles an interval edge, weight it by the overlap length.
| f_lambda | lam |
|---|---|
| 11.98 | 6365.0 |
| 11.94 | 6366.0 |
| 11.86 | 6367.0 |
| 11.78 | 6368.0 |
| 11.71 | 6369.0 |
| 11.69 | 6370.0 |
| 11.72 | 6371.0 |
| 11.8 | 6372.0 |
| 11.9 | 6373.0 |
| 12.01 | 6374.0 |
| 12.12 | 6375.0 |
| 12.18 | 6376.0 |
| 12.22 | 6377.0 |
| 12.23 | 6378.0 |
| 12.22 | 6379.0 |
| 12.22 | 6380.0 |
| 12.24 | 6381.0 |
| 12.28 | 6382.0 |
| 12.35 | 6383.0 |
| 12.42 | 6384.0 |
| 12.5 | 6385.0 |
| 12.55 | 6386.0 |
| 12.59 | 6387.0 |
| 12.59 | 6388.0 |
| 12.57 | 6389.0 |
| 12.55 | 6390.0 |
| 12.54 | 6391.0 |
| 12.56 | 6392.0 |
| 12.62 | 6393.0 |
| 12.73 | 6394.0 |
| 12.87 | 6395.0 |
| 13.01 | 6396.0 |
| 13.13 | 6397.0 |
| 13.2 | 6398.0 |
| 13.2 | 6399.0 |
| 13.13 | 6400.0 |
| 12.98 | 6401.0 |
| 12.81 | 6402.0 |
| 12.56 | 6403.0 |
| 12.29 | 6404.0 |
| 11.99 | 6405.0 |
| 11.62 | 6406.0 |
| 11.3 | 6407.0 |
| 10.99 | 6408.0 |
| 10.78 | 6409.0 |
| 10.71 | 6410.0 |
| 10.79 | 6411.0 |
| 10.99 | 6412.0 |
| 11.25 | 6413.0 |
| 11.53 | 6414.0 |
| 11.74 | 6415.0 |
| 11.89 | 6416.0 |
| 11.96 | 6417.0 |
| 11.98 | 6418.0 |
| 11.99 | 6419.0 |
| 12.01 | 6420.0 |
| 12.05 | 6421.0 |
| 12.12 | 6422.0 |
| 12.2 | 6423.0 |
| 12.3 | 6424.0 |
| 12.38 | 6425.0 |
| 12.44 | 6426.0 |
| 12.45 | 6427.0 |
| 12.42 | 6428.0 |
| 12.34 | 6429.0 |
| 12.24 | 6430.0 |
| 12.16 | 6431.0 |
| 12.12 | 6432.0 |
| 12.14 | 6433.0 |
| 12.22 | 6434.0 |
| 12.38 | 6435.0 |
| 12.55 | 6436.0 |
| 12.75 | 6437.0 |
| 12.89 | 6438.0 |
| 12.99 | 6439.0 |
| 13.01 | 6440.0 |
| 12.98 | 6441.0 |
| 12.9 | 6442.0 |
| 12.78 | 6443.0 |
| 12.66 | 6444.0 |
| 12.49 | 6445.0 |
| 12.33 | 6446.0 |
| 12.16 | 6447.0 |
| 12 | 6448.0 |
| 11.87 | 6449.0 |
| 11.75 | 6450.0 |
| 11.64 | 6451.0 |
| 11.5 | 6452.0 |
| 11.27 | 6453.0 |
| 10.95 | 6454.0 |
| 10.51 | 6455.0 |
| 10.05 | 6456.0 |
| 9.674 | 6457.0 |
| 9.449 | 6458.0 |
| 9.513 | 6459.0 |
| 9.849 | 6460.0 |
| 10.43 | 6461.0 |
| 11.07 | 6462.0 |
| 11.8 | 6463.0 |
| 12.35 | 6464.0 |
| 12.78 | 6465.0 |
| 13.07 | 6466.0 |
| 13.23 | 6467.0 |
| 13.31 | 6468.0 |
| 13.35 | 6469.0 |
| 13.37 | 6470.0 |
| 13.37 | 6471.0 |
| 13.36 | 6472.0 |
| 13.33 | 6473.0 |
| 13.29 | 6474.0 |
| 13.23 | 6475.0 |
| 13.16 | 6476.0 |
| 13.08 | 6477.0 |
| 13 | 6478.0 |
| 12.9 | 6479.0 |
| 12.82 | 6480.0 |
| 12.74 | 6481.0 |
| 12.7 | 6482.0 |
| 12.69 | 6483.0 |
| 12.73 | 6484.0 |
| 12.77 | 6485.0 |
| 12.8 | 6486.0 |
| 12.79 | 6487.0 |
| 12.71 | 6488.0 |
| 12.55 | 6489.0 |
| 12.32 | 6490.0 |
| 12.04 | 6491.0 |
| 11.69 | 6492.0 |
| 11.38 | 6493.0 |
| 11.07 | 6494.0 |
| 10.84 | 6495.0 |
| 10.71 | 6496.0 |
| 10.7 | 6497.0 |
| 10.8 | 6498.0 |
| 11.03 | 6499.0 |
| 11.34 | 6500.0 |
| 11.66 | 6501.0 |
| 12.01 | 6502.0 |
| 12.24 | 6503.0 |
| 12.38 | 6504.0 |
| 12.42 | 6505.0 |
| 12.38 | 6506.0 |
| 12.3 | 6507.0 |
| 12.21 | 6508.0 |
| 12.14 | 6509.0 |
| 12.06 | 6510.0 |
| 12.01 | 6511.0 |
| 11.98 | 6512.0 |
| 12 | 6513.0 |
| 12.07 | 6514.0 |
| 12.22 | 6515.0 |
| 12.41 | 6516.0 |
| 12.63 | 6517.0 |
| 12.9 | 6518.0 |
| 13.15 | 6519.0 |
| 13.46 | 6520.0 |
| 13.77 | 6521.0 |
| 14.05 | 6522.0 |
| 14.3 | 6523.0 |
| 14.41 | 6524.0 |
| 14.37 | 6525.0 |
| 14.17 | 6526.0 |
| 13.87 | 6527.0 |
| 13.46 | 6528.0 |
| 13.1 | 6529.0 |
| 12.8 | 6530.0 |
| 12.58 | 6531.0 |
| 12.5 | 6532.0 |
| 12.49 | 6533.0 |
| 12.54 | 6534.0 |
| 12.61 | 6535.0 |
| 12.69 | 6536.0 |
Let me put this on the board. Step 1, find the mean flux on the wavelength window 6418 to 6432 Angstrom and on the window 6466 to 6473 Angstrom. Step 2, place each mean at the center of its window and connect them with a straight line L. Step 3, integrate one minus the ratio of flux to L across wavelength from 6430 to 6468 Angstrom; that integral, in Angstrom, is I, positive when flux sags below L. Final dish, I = 2.8 Angstrom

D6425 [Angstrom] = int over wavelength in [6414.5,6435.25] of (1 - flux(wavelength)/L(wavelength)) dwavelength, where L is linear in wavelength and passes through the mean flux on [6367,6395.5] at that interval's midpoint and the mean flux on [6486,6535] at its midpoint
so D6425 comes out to 0.3 Angstrom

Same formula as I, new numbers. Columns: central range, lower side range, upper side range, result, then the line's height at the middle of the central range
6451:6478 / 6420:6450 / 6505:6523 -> 1.16 Angstrom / 12.5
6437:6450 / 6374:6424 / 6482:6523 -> -0.38 Angstrom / 12.2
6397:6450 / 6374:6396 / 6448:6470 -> -1.22 Angstrom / 11.9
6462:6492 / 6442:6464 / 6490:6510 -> -3.52 Angstrom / 11.5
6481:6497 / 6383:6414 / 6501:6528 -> 0.77 Angstrom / 12.7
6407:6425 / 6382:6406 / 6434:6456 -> 1.19 Angstrom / 12.4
